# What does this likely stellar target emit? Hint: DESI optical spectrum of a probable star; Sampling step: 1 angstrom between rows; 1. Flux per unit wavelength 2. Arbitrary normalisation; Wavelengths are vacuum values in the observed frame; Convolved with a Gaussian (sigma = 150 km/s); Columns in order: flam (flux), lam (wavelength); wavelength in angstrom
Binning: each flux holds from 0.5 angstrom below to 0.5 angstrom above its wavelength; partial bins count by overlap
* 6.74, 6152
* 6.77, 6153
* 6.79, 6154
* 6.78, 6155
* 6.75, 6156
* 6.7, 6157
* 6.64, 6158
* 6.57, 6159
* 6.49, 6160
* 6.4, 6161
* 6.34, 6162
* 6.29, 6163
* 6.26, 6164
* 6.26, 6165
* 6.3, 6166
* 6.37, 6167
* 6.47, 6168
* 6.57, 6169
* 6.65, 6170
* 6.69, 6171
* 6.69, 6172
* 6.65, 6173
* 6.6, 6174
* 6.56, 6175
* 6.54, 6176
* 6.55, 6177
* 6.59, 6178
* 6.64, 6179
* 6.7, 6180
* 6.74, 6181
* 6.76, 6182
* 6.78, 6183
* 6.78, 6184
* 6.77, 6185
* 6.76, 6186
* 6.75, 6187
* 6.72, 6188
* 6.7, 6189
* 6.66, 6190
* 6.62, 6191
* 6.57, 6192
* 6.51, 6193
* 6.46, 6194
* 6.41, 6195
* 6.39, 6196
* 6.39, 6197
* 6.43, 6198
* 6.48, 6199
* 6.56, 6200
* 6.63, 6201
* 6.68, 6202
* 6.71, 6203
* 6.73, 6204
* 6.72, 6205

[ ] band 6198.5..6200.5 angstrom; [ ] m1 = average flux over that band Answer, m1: 6.52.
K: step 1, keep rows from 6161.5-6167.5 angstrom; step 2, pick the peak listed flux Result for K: 6.37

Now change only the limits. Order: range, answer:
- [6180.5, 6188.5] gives 6.78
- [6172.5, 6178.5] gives 6.65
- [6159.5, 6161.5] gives 6.49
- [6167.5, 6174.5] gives 6.69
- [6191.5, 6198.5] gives 6.57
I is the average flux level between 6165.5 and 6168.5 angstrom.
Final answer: 6.38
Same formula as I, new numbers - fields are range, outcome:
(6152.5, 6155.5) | 6.78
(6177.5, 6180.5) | 6.64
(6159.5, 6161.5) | 6.45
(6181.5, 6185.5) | 6.77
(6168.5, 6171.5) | 6.64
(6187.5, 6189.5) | 6.71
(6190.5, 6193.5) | 6.57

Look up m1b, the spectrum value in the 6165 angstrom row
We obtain 6.26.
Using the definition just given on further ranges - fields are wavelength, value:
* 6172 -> 6.69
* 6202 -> 6.68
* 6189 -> 6.7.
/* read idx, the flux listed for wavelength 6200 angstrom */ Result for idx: 6.56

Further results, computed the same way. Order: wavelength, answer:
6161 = 6.4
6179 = 6.64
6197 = 6.39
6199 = 6.48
